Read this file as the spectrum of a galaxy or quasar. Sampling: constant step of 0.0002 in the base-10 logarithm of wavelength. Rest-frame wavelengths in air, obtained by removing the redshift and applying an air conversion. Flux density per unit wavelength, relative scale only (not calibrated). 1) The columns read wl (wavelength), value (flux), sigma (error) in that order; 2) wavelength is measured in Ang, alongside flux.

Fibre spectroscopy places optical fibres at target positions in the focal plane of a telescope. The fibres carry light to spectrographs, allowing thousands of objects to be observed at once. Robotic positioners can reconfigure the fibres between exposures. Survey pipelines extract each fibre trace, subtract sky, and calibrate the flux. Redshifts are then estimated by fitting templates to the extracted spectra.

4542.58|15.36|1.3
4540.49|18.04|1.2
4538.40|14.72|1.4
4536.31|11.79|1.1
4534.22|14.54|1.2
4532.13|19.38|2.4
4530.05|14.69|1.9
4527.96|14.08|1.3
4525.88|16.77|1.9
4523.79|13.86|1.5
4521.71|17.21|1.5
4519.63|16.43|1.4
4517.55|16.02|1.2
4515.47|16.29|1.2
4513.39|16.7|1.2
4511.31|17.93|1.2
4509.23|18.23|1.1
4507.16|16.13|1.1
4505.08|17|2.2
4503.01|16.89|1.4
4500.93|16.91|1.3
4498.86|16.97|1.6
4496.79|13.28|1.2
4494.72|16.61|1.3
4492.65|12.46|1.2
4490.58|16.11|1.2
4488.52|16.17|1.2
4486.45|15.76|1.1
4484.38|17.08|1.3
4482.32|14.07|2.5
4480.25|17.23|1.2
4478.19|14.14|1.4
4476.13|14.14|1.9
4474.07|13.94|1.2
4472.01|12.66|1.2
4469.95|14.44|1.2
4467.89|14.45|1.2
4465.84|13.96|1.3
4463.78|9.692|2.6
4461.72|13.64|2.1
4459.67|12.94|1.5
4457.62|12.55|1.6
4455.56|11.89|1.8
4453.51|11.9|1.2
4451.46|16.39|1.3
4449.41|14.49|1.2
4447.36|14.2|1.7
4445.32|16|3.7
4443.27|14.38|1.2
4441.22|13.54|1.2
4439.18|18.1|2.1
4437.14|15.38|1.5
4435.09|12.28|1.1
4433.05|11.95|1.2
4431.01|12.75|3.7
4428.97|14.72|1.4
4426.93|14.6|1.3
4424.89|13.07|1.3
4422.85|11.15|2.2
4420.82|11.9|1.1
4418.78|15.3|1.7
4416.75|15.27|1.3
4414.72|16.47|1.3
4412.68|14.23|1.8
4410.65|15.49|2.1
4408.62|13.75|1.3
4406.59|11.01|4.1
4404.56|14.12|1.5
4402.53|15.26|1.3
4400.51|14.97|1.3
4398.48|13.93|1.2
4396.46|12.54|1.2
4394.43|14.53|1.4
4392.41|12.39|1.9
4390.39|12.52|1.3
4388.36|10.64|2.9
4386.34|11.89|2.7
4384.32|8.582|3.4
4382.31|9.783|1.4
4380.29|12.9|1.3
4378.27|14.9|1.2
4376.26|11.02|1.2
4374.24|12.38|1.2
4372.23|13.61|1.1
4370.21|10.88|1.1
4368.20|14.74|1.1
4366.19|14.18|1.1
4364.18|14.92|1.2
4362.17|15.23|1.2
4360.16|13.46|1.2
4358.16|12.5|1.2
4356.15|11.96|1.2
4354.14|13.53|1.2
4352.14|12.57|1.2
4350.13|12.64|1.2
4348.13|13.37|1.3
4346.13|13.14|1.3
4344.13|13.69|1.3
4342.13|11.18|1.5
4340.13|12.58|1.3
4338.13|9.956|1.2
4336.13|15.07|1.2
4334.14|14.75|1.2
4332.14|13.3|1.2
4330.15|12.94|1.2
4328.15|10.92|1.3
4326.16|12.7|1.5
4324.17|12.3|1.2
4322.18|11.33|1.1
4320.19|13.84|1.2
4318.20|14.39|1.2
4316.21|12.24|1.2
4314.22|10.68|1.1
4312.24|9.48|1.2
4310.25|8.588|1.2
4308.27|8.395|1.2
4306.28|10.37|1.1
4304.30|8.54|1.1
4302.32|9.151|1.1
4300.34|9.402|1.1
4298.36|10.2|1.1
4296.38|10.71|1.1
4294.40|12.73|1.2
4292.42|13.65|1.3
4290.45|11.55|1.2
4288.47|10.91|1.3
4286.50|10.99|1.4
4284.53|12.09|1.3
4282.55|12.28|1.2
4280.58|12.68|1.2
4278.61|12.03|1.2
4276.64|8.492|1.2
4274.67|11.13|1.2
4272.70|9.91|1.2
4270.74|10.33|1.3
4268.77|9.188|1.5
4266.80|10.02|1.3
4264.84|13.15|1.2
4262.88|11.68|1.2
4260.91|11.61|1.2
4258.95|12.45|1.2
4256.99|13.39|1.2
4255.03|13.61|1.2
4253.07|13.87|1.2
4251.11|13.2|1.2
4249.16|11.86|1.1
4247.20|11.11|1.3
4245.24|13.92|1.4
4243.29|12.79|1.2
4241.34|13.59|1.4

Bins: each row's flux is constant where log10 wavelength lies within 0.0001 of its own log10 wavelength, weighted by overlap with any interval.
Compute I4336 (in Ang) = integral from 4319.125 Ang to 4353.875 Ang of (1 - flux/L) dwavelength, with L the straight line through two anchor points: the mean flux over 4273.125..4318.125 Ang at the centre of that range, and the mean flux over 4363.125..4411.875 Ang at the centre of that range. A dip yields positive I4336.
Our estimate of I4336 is -2.9 Ang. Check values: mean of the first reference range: 10.8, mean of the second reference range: 13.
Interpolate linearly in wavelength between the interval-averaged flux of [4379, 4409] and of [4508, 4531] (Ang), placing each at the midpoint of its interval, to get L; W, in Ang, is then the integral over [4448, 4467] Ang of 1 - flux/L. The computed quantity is 1.7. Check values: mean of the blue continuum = 12.6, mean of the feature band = 13.1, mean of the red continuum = 16.2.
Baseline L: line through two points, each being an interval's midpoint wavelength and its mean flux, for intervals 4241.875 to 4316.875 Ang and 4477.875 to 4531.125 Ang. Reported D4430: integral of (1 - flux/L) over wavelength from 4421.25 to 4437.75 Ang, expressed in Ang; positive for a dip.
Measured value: 1.5 Ang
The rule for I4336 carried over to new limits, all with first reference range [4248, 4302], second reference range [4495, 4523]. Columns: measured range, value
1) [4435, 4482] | 4.39 Ang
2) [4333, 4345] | 0.06 Ang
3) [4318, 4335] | -0.25 Ang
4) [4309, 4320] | 1.07 Ang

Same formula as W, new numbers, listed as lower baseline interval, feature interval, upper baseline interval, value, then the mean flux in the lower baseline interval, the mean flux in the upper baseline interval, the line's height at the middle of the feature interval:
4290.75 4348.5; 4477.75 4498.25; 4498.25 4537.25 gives 0.2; 11.7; 16.2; 15.5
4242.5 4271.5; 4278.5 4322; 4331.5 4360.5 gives 4.8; 12.2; 12.9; 12.5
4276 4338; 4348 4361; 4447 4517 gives -0.4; 11.5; 14.9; 12.4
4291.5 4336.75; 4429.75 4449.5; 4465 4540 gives -0.1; 11.5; 15.6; 14.2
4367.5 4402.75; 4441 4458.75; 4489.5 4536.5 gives 0.4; 12.6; 16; 14.3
